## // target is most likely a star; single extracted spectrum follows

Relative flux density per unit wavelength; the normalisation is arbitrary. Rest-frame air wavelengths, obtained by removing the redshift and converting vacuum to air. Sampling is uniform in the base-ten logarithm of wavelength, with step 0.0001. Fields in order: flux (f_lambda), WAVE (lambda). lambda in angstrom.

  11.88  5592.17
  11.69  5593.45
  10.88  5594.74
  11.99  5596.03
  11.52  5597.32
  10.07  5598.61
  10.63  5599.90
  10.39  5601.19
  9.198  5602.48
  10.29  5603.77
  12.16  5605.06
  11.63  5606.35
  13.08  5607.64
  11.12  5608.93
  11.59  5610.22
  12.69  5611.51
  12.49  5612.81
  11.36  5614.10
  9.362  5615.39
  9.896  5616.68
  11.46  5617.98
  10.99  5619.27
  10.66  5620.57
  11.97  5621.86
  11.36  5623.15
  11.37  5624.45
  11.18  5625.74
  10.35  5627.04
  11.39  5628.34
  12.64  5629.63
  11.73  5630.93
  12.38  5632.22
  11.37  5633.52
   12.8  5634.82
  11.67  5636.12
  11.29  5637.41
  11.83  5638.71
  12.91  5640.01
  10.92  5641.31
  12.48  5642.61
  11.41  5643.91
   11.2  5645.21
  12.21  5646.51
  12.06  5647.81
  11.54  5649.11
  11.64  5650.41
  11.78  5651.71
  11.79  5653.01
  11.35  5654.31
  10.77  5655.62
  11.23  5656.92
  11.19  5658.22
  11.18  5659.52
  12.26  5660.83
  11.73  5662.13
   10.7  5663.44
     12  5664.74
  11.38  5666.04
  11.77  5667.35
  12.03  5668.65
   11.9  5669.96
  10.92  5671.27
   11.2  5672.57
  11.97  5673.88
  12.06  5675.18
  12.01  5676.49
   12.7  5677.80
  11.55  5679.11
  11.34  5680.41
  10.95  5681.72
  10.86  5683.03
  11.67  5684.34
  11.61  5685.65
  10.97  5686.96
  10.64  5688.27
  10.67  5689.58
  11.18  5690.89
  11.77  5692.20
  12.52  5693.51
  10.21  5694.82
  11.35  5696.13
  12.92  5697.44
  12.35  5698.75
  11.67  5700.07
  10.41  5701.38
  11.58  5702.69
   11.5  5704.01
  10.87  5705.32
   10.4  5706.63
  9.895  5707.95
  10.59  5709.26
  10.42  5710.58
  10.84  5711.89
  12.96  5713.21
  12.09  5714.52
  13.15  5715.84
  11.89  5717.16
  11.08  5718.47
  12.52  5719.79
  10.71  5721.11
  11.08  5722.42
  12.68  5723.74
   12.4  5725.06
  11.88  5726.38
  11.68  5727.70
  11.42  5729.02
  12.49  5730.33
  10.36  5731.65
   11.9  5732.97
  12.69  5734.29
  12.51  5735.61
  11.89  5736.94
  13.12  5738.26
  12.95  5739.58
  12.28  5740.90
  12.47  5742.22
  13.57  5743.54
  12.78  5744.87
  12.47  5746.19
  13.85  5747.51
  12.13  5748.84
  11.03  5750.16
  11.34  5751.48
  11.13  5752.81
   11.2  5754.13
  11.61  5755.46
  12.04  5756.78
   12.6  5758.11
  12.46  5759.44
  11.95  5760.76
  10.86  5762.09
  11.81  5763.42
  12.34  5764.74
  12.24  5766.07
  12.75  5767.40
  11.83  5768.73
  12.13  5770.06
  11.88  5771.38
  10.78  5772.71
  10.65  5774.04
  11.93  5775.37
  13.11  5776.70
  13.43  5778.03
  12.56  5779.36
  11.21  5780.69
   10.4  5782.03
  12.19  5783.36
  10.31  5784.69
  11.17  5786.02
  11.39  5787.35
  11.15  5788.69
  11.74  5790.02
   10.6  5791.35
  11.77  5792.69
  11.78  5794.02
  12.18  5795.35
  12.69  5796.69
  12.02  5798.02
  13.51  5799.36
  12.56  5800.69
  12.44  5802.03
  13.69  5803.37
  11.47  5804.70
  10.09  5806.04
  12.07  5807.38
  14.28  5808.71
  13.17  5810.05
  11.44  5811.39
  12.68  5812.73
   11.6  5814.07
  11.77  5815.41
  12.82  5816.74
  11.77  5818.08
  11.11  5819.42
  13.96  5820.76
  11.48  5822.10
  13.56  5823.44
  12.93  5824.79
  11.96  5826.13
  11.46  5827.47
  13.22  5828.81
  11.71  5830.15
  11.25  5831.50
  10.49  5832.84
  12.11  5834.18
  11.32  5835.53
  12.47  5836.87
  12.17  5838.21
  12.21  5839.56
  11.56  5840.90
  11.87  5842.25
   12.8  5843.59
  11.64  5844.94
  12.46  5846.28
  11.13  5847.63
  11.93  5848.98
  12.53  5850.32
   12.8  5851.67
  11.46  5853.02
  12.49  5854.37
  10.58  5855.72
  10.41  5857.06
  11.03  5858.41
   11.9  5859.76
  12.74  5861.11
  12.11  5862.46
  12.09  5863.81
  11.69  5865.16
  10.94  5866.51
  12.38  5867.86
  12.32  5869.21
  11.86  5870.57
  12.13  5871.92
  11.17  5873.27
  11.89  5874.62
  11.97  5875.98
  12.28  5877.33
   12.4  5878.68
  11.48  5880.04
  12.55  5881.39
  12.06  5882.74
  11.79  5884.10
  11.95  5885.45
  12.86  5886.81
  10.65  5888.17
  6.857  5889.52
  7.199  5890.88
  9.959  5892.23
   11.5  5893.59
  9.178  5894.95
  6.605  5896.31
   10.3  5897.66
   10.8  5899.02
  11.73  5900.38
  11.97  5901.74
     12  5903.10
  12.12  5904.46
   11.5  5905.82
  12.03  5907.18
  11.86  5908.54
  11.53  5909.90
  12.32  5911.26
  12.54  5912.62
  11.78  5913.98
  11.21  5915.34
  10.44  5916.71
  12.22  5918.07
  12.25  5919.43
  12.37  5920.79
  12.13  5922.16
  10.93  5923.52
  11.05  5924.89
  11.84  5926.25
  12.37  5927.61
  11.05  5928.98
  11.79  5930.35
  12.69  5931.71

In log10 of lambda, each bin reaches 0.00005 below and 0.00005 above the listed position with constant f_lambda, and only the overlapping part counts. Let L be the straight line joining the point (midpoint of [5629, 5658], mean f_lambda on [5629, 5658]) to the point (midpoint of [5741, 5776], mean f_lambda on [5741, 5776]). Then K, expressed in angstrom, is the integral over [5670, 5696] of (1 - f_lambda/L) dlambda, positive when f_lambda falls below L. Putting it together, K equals 0.9 angstrom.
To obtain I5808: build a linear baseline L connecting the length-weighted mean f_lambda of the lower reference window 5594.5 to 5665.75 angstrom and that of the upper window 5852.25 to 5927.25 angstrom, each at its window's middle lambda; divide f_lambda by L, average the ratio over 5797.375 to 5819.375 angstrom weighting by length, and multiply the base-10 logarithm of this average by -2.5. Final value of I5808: -0.08 mag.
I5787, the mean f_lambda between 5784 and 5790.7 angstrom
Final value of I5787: 11.2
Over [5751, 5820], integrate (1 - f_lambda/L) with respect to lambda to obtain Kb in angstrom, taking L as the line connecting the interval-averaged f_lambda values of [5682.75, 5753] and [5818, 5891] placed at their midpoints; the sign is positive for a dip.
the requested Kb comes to -0.9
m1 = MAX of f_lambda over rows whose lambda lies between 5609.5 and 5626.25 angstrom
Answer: 12.69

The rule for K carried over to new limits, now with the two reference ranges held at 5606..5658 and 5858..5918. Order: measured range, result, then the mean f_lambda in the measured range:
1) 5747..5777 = -1.1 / 11.9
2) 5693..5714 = 0.4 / 11.3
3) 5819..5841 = -1.3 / 12.1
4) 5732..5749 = -1.7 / 12.6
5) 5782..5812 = -1.3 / 12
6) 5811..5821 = -0.6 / 12.1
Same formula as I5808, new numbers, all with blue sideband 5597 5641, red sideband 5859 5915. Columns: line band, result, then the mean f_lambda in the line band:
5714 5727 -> -0.052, 11.9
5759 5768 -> -0.062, 12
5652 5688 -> -0.013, 11.5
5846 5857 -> -0.040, 11.8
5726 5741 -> -0.066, 12.1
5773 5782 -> -0.054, 12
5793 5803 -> -0.099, 12.5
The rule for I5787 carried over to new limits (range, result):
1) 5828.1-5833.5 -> 11.7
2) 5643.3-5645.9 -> 11.3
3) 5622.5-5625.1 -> 11.4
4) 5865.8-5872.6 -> 11.9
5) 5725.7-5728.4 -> 11.8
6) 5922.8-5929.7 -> 11.4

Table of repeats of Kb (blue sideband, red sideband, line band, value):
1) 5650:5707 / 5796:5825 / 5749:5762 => 0.4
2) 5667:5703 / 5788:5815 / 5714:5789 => -0.5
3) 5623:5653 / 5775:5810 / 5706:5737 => 0.6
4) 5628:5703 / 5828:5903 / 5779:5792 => 0.3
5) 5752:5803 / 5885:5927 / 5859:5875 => -0.9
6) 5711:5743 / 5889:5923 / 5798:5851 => -3.2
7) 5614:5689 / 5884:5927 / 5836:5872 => -2.3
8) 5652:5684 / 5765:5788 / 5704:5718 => 0.4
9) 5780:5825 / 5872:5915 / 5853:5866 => -0.2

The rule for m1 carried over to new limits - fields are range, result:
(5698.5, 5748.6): 13.85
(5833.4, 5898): 12.86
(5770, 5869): 14.28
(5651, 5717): 13.15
